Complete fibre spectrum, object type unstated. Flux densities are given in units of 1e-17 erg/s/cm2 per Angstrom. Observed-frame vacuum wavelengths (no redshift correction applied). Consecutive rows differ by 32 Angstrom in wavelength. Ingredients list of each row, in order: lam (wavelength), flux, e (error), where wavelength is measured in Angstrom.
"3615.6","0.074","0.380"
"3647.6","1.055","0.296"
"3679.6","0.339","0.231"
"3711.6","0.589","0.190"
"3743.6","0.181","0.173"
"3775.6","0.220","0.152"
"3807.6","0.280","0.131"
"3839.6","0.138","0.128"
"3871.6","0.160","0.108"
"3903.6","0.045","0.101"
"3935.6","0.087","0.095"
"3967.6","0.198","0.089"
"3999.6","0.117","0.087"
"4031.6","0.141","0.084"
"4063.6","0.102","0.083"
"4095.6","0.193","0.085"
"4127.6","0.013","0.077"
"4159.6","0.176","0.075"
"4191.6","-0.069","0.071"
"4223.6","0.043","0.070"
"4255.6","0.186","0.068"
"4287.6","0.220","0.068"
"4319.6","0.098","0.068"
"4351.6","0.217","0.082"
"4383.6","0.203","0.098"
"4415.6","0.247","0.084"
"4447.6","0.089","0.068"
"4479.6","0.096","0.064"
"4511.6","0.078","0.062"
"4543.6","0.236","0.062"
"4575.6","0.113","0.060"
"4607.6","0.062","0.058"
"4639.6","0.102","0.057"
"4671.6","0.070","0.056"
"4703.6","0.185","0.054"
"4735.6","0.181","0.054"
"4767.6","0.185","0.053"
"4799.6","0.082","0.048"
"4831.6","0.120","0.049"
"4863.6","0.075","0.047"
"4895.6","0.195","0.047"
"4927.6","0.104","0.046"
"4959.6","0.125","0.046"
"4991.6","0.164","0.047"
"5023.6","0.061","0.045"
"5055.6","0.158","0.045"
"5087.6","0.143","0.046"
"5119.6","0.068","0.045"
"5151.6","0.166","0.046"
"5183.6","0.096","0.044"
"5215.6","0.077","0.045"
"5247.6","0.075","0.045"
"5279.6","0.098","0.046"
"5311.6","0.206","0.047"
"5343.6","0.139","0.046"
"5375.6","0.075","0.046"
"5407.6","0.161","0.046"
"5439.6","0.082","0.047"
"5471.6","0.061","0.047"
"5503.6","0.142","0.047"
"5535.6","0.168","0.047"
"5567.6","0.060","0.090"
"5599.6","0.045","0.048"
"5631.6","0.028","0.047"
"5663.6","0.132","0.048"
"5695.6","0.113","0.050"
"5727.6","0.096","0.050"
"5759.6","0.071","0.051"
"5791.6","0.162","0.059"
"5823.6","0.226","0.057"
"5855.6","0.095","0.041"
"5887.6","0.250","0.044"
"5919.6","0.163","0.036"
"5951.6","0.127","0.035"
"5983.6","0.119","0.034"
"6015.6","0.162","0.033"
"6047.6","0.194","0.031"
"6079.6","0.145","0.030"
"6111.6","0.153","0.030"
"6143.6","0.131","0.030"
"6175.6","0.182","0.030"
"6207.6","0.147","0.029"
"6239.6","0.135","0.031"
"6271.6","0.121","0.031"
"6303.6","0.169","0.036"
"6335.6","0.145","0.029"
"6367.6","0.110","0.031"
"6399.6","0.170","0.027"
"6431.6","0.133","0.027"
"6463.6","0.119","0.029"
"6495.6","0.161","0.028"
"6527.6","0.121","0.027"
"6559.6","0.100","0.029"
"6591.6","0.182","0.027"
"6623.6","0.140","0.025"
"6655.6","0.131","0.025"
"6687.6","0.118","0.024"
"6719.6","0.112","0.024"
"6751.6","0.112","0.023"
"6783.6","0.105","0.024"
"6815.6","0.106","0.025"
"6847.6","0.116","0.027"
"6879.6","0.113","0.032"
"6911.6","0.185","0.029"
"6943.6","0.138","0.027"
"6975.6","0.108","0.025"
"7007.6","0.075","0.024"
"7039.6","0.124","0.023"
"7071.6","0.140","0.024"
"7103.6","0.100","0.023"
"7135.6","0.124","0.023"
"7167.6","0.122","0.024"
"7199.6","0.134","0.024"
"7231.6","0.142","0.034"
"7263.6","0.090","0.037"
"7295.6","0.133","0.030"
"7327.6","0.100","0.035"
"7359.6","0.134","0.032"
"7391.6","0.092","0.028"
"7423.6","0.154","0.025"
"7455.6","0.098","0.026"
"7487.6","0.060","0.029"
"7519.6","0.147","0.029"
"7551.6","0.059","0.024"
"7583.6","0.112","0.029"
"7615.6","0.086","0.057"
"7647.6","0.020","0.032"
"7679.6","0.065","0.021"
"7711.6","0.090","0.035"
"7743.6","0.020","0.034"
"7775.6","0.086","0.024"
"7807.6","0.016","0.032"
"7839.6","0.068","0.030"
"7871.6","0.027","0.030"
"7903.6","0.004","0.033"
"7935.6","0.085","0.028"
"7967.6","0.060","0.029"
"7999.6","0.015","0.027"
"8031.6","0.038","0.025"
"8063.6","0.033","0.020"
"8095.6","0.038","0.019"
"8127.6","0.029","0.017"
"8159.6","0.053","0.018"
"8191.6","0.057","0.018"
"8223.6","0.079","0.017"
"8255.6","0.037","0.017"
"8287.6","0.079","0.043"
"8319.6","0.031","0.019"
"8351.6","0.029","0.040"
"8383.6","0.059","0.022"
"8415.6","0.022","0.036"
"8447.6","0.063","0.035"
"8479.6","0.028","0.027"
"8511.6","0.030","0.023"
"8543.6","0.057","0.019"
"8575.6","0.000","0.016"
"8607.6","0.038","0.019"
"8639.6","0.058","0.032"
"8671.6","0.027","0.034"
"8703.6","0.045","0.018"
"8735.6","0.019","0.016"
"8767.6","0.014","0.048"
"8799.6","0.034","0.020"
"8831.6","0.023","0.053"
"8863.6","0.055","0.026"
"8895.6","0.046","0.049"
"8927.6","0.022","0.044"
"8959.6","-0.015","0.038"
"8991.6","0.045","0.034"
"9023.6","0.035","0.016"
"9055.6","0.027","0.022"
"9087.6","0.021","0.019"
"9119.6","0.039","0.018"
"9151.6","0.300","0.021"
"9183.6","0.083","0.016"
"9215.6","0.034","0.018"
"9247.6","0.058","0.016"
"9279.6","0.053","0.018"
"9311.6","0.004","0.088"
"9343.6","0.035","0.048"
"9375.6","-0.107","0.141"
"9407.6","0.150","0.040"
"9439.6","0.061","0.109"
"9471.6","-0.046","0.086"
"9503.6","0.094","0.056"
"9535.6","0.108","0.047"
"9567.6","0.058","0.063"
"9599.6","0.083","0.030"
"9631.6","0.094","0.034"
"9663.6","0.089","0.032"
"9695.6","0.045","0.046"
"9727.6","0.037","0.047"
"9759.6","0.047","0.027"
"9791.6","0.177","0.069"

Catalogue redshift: 1.453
